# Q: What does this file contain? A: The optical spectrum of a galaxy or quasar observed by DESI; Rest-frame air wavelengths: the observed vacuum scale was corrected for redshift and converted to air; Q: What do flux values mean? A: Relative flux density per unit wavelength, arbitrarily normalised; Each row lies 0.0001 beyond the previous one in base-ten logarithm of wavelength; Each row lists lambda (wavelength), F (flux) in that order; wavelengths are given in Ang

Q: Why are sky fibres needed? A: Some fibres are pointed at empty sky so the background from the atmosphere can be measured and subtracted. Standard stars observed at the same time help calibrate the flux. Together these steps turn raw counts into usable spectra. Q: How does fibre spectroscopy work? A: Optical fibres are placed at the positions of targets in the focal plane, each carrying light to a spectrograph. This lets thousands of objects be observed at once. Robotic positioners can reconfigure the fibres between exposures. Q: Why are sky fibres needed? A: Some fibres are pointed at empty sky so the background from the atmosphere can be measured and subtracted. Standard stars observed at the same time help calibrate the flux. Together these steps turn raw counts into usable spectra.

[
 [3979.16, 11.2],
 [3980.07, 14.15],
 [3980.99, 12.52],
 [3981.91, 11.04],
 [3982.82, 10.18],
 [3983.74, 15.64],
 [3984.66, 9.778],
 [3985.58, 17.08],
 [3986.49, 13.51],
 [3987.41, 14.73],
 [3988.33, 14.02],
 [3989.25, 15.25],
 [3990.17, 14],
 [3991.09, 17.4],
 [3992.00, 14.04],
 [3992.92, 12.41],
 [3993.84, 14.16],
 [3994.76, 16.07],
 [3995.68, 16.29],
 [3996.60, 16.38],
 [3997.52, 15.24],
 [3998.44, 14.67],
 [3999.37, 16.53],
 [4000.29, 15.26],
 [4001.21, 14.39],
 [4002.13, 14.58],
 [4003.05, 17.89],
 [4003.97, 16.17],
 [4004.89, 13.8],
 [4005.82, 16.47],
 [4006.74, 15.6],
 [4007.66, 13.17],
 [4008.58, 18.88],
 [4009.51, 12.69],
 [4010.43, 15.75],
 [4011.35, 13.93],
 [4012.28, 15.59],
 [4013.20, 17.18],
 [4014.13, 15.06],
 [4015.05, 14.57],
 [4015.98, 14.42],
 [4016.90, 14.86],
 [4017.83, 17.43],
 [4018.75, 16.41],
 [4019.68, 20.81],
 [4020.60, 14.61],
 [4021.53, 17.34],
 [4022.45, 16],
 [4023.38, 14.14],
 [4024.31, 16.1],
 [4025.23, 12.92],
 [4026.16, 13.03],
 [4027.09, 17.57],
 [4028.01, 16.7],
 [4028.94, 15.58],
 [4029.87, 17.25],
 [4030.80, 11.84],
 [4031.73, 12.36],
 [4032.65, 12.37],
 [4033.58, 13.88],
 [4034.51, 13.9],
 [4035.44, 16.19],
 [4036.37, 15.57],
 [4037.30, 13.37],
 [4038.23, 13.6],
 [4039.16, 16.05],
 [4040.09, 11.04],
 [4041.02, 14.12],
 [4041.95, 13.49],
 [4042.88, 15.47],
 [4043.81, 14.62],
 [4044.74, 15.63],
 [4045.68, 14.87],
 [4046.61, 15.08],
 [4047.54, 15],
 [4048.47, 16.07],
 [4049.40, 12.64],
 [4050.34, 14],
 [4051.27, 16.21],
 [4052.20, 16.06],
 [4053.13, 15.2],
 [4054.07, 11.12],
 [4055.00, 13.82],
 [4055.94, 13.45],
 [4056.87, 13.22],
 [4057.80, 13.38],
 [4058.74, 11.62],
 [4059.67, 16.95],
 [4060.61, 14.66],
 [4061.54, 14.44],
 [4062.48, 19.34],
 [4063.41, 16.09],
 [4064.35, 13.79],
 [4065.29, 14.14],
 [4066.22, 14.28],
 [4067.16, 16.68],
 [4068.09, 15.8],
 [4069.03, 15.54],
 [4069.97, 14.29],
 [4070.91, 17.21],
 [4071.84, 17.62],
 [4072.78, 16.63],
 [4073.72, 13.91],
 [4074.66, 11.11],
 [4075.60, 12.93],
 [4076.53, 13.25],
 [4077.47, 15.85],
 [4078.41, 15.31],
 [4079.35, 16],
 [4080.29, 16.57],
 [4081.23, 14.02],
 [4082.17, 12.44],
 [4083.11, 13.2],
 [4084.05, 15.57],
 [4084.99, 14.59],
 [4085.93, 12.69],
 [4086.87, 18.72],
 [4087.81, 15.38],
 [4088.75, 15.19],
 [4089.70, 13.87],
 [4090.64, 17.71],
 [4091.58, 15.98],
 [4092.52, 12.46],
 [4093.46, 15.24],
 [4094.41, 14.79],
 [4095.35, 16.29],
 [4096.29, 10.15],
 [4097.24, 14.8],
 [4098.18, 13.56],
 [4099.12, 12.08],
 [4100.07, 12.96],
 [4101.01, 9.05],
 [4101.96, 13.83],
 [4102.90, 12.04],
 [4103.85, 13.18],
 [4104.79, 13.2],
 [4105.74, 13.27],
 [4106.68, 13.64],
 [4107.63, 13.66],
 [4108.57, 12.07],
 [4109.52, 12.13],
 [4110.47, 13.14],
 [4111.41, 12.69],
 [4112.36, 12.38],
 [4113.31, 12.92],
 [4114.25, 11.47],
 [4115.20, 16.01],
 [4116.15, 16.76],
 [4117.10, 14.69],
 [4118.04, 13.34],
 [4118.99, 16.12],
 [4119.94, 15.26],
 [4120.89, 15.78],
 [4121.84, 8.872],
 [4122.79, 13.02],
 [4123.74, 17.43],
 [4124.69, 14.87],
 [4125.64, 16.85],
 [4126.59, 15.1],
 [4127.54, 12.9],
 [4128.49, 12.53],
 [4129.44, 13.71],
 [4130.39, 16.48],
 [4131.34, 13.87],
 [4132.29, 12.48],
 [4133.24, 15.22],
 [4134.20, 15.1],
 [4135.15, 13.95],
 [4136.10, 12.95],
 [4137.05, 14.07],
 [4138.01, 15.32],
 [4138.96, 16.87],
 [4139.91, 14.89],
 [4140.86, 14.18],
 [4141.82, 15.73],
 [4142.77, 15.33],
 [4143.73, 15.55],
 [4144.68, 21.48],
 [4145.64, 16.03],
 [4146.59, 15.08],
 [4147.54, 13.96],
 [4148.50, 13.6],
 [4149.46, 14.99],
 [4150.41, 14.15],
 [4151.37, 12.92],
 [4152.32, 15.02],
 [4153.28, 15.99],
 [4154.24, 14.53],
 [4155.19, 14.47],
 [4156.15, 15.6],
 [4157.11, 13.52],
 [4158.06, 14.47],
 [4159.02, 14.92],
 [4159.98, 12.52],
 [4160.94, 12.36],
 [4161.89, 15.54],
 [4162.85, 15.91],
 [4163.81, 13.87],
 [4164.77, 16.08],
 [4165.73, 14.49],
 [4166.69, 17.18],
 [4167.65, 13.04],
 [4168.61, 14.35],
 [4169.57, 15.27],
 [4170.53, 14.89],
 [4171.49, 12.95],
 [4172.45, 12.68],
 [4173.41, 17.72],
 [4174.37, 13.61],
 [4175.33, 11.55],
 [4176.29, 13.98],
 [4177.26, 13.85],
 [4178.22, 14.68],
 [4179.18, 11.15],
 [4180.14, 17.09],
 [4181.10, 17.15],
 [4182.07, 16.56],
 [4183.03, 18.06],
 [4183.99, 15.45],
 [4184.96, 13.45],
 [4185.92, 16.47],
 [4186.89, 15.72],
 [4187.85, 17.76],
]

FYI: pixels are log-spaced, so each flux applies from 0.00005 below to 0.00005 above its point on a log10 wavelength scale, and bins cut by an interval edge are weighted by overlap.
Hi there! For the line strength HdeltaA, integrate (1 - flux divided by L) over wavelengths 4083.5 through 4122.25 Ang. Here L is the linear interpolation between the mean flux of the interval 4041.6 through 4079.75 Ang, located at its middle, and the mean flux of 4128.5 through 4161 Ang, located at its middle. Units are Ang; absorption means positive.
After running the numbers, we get 2.4 Ang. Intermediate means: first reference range 14.8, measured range 13.8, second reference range 14.7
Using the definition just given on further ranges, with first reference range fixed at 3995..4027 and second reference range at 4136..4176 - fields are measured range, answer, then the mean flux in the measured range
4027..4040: 0.8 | 14.5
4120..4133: 0.6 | 14.2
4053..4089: 1.1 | 14.8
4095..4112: 2.5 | 12.8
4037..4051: 0.9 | 14.4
